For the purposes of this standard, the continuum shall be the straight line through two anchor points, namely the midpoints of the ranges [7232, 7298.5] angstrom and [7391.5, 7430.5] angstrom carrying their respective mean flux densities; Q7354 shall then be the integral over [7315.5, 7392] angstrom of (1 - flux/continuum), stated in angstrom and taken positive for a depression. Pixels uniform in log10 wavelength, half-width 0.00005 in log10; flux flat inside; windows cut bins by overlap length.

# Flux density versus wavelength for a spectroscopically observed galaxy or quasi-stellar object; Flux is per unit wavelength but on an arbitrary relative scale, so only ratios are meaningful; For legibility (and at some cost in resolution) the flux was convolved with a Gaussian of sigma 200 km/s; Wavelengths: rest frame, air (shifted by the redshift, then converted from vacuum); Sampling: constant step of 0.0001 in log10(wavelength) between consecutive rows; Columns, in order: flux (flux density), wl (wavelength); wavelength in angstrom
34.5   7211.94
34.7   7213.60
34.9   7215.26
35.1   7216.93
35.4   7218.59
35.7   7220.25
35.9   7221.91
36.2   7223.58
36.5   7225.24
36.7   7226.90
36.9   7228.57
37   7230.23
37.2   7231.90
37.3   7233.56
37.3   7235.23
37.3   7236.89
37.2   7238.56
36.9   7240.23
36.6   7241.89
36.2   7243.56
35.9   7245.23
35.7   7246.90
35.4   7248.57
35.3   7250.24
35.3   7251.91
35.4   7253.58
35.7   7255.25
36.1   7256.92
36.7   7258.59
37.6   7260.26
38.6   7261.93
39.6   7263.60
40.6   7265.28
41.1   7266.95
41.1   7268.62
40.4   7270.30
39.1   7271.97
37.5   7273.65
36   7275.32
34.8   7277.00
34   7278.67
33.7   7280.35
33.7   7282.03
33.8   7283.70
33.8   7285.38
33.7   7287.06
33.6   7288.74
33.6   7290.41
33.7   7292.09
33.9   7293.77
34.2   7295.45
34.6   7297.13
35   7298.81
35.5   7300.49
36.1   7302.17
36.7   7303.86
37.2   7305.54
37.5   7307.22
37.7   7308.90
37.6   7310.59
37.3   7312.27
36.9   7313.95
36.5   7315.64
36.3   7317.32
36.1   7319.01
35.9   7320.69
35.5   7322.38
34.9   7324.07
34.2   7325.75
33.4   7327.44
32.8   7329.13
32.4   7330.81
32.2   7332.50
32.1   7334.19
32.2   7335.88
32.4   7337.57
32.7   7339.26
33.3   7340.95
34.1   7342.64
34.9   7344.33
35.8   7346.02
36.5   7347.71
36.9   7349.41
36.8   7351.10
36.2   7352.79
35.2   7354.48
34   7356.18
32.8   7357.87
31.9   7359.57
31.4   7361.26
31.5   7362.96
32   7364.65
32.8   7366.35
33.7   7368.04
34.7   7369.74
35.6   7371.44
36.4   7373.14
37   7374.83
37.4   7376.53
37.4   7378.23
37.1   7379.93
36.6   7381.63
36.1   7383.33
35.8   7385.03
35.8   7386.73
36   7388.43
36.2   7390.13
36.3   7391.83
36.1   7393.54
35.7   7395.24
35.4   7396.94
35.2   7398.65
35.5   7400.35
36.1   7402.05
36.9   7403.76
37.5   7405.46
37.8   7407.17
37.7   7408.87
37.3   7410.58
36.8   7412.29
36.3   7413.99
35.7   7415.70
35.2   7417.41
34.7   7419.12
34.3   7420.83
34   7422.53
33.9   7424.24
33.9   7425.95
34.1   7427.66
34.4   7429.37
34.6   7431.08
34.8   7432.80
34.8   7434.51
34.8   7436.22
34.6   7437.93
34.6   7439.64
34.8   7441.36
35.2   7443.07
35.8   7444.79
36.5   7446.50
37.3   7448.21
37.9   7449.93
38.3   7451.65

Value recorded 2.5 angstrom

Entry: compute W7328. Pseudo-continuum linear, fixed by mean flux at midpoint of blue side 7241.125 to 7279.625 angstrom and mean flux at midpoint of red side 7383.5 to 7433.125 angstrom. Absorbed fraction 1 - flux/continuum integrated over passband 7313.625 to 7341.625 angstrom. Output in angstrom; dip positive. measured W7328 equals 1.9 angstrom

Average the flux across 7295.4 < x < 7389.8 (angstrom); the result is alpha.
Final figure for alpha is 35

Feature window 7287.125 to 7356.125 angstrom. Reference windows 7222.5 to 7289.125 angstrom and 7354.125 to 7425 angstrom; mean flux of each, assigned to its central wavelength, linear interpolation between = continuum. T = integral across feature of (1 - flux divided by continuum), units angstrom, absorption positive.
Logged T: 1.9 angstrom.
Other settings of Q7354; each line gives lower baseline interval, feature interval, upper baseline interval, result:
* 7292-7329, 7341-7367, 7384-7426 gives 1.2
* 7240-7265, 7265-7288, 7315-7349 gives -0.4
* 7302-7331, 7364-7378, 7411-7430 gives 0.1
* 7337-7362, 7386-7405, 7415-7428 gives -0.8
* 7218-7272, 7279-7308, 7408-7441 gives 1.5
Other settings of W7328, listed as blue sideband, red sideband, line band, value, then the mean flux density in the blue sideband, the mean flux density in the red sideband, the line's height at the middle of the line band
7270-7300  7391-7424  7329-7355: 0.89 angstrom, 34.9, 36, 35.4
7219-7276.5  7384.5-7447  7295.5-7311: 0.14 angstrom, 37.2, 35.5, 36.6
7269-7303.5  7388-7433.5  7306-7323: -0.73 angstrom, 35.1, 35.6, 35.2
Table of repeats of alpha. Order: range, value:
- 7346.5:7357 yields 35.9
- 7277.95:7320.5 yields 35.3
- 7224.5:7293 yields 36.5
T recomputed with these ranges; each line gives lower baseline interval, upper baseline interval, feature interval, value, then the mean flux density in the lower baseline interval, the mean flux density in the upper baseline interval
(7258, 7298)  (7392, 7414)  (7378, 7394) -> 0.06 angstrom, 36.2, 36.5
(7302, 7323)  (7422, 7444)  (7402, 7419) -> -0.85 angstrom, 36.7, 34.5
